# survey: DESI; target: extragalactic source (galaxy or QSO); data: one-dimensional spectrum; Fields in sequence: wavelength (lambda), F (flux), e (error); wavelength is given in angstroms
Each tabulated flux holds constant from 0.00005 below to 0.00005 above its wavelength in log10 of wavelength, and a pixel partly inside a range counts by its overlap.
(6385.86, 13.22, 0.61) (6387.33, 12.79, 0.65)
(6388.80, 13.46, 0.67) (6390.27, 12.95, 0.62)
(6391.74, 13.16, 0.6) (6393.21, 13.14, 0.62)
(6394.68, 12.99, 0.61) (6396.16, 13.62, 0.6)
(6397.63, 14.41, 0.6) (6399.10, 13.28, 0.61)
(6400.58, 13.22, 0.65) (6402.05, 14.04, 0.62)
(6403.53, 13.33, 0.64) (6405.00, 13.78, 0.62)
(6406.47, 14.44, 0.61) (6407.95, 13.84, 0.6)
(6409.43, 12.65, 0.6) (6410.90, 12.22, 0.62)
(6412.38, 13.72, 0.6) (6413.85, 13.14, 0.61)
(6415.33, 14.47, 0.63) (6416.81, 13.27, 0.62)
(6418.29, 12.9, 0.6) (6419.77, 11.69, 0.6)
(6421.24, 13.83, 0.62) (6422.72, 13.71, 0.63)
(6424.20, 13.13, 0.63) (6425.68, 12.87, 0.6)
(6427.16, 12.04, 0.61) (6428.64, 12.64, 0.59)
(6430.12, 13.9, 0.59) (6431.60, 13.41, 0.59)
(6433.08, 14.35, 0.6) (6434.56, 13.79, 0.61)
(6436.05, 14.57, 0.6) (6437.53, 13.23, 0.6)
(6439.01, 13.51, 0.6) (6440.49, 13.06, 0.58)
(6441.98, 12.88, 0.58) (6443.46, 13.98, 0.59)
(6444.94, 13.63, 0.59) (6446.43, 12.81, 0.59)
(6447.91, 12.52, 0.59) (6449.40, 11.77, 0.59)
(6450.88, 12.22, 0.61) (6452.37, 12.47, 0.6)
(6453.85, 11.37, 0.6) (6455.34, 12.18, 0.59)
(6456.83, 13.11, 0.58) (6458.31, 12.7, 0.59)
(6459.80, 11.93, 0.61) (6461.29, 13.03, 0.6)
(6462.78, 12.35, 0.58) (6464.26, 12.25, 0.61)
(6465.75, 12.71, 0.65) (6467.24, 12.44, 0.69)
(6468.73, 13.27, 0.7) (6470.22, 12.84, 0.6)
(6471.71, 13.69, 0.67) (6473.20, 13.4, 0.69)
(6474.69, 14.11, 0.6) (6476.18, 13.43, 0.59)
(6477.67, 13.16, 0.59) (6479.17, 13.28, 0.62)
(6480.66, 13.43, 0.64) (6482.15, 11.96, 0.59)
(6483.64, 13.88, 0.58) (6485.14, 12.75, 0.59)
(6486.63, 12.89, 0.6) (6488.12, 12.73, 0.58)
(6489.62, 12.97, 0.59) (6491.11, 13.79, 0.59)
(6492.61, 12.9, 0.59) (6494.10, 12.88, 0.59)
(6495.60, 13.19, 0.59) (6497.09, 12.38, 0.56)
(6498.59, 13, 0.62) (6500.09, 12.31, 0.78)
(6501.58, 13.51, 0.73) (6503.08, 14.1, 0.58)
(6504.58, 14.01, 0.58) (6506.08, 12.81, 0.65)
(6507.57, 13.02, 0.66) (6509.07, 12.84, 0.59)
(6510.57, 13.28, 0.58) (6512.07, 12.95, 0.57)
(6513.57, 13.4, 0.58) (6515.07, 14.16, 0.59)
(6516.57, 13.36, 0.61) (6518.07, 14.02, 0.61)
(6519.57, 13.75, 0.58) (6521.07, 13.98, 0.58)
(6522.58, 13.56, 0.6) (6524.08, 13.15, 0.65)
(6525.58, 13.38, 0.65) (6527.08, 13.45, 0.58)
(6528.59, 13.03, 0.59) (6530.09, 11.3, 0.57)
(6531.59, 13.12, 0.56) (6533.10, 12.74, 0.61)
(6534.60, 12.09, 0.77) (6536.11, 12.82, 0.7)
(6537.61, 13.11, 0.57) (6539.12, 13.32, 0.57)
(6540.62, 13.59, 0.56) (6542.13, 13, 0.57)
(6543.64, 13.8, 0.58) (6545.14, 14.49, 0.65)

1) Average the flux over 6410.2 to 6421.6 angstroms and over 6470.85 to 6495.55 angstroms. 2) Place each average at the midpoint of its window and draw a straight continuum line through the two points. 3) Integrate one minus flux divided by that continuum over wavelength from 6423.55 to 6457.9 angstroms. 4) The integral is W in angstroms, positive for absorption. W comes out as 0.4 angstroms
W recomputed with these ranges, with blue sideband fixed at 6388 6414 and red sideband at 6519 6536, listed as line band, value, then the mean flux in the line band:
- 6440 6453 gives 0.46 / 12.8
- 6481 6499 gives 0.26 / 13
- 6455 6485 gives 0.55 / 13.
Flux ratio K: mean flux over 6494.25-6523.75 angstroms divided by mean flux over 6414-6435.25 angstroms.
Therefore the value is 1.0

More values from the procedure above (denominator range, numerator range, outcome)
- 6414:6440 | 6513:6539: 0.99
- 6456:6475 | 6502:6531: 1.04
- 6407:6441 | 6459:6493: 0.98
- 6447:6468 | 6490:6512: 1.06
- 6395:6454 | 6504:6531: 1.00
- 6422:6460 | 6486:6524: 1.02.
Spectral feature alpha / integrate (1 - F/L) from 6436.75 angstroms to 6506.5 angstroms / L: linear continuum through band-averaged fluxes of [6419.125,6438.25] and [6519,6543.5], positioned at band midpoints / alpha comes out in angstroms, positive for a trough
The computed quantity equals 1.5 angstroms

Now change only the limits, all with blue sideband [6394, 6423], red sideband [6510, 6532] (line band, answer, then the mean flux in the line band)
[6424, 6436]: 0.1 angstroms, 13.3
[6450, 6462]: 0.9 angstroms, 12.4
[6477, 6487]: 0.2 angstroms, 13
